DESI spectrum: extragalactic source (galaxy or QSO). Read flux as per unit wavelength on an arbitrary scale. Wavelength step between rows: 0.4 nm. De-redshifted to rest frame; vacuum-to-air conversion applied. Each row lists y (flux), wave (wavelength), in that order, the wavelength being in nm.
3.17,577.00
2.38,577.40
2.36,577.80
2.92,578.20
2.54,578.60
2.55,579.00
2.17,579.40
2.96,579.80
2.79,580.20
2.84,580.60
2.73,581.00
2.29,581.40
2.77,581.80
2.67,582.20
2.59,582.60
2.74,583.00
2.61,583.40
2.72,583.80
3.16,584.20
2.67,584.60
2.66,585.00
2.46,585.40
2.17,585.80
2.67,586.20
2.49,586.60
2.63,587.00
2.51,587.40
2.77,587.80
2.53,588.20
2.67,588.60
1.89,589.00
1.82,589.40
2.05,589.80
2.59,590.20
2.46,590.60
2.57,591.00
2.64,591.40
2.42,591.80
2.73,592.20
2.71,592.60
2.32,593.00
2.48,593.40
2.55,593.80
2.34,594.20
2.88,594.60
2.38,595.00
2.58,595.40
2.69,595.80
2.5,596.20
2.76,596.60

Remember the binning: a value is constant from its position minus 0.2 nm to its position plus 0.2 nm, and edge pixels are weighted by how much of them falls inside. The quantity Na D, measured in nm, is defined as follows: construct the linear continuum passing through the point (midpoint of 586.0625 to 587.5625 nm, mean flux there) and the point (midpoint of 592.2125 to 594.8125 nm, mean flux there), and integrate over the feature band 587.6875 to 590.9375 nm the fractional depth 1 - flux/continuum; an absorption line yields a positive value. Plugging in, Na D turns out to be 0.28 nm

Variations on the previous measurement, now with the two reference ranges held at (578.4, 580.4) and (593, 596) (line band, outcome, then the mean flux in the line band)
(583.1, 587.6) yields -0.067 nm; 2.62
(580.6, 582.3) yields -0.029 nm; 2.64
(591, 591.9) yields 0.001 nm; 2.55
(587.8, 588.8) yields -0.026 nm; 2.63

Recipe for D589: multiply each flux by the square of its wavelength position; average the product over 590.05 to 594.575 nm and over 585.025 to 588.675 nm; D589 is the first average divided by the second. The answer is 1.0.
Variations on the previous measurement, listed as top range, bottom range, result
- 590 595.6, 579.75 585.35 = 0.97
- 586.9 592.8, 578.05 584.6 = 0.94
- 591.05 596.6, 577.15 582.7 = 1.03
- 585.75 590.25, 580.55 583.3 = 0.92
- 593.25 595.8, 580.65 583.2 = 1.01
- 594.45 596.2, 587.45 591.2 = 1.12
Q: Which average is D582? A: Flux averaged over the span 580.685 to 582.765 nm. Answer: 2.62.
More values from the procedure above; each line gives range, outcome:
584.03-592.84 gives 2.51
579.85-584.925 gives 2.72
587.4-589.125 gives 2.5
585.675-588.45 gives 2.55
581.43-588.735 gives 2.63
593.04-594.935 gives 2.53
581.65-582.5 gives 2.7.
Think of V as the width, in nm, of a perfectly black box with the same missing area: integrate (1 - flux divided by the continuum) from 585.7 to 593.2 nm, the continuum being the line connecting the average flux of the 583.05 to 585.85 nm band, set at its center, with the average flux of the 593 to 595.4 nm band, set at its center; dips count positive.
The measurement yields 0.37 nm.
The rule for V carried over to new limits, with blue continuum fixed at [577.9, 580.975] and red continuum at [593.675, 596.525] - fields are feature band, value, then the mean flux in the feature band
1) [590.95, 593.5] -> 0.03 nm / 2.55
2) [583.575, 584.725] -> -0.09 nm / 2.86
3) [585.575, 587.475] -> 0.10 nm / 2.49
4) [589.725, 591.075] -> 0.08 nm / 2.44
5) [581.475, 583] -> 0.00 nm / 2.65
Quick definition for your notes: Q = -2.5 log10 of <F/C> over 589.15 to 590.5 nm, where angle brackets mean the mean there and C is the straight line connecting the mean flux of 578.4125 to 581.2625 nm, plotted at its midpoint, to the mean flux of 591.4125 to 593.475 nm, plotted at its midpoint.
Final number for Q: 0.184 mag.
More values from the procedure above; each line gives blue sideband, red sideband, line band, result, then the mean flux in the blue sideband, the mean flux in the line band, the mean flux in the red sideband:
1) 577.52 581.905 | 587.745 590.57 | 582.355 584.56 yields -0.11 mag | 2.62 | 2.76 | 2.32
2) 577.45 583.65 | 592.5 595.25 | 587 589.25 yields 0.04 mag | 2.63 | 2.47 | 2.52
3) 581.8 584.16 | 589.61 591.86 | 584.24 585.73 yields 0.01 mag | 2.71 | 2.62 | 2.46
